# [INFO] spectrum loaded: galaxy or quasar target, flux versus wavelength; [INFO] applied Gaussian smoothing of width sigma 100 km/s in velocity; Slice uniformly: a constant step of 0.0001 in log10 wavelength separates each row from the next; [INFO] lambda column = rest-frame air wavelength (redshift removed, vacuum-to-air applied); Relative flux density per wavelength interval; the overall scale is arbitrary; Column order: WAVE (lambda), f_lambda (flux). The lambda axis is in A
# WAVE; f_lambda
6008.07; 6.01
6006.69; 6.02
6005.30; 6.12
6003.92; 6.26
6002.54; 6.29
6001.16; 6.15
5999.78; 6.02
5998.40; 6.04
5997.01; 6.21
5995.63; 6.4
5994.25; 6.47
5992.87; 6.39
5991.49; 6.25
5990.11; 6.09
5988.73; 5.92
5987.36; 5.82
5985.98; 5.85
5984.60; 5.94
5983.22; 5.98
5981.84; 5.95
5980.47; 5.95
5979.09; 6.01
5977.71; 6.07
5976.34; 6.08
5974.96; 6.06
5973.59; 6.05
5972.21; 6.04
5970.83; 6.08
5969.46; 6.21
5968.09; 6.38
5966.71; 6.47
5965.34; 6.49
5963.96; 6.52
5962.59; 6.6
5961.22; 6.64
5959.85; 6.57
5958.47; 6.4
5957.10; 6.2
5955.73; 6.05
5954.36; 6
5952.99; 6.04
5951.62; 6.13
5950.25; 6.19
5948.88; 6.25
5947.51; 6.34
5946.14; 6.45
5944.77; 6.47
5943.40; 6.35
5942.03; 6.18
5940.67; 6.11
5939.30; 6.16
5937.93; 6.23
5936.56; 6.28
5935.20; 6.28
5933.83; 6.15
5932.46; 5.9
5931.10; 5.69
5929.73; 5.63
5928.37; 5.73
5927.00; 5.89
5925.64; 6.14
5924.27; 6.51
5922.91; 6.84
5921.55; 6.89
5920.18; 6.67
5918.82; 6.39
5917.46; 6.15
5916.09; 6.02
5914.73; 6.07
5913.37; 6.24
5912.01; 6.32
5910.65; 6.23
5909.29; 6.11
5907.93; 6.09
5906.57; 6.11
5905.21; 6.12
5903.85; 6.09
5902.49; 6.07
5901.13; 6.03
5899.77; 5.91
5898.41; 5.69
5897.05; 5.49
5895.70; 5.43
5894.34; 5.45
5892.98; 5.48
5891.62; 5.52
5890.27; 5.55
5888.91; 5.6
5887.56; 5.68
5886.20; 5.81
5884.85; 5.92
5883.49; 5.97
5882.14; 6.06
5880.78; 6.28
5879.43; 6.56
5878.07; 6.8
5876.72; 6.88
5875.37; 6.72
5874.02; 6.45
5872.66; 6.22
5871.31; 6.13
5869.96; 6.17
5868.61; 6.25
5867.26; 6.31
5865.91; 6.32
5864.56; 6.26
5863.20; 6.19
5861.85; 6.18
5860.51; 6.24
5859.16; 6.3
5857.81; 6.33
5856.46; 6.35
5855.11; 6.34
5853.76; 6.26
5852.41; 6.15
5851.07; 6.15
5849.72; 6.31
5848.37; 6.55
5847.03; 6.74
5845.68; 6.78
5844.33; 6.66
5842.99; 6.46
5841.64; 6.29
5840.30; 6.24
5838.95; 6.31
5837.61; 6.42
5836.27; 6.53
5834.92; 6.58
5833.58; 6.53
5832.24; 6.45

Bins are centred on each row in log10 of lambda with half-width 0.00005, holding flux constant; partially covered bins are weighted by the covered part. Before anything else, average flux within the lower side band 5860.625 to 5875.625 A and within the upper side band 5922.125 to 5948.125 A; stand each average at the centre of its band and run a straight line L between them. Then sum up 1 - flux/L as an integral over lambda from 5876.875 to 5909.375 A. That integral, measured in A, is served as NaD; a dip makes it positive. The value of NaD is 1.7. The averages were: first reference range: 6.28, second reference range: 6.18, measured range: 5.92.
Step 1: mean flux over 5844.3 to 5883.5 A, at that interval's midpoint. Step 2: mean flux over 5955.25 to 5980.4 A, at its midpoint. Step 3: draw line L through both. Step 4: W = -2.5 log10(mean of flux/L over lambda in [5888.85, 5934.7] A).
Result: 0.05 mag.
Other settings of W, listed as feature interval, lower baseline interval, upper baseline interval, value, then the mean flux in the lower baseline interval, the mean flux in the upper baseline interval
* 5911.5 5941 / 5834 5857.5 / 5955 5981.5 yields 0.020 mag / 6.42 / 6.25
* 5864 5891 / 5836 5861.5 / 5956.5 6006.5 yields 0.026 mag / 6.39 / 6.19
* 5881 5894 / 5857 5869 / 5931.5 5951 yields 0.093 mag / 6.27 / 6.23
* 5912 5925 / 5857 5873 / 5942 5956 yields -0.031 mag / 6.24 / 6.23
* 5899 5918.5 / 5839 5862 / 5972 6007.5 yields 0.025 mag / 6.38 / 6.09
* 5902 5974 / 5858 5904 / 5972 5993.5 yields -0.033 mag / 6.06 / 6.03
